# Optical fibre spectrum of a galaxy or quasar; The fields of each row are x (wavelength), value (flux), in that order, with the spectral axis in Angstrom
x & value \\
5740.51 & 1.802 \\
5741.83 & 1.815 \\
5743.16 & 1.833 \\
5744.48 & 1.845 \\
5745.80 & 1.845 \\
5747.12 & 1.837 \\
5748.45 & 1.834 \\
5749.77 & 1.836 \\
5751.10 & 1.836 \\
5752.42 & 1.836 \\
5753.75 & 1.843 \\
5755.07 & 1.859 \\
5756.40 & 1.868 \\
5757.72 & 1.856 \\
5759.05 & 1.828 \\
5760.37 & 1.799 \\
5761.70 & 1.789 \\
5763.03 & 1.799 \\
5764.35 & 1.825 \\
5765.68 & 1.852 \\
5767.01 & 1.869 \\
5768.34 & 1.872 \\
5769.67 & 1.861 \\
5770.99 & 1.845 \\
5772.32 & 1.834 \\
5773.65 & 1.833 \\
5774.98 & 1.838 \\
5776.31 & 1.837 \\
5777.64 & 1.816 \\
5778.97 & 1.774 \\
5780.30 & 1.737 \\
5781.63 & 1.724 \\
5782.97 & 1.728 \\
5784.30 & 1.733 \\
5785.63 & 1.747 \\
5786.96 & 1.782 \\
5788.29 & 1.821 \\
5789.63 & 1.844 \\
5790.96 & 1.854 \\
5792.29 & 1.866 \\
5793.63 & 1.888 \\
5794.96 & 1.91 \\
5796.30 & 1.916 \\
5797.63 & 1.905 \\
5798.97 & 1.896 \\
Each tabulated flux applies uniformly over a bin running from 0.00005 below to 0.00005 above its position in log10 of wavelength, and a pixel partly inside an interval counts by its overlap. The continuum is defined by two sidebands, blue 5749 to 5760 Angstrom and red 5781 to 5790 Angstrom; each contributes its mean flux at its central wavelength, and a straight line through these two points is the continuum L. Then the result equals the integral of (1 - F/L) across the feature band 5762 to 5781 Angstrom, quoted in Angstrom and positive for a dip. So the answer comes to -0.3 Angstrom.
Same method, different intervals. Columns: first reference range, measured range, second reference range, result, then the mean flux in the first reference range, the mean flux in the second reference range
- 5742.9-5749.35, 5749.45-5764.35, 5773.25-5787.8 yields -0.1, 1.84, 1.78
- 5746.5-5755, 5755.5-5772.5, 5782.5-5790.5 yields -0.2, 1.84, 1.78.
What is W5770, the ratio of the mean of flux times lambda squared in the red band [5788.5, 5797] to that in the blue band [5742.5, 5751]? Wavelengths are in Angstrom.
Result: 1.04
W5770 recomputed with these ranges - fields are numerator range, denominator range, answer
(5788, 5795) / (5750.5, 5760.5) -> 1.02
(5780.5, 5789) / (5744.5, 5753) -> 0.97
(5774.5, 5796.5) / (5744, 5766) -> 1.00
